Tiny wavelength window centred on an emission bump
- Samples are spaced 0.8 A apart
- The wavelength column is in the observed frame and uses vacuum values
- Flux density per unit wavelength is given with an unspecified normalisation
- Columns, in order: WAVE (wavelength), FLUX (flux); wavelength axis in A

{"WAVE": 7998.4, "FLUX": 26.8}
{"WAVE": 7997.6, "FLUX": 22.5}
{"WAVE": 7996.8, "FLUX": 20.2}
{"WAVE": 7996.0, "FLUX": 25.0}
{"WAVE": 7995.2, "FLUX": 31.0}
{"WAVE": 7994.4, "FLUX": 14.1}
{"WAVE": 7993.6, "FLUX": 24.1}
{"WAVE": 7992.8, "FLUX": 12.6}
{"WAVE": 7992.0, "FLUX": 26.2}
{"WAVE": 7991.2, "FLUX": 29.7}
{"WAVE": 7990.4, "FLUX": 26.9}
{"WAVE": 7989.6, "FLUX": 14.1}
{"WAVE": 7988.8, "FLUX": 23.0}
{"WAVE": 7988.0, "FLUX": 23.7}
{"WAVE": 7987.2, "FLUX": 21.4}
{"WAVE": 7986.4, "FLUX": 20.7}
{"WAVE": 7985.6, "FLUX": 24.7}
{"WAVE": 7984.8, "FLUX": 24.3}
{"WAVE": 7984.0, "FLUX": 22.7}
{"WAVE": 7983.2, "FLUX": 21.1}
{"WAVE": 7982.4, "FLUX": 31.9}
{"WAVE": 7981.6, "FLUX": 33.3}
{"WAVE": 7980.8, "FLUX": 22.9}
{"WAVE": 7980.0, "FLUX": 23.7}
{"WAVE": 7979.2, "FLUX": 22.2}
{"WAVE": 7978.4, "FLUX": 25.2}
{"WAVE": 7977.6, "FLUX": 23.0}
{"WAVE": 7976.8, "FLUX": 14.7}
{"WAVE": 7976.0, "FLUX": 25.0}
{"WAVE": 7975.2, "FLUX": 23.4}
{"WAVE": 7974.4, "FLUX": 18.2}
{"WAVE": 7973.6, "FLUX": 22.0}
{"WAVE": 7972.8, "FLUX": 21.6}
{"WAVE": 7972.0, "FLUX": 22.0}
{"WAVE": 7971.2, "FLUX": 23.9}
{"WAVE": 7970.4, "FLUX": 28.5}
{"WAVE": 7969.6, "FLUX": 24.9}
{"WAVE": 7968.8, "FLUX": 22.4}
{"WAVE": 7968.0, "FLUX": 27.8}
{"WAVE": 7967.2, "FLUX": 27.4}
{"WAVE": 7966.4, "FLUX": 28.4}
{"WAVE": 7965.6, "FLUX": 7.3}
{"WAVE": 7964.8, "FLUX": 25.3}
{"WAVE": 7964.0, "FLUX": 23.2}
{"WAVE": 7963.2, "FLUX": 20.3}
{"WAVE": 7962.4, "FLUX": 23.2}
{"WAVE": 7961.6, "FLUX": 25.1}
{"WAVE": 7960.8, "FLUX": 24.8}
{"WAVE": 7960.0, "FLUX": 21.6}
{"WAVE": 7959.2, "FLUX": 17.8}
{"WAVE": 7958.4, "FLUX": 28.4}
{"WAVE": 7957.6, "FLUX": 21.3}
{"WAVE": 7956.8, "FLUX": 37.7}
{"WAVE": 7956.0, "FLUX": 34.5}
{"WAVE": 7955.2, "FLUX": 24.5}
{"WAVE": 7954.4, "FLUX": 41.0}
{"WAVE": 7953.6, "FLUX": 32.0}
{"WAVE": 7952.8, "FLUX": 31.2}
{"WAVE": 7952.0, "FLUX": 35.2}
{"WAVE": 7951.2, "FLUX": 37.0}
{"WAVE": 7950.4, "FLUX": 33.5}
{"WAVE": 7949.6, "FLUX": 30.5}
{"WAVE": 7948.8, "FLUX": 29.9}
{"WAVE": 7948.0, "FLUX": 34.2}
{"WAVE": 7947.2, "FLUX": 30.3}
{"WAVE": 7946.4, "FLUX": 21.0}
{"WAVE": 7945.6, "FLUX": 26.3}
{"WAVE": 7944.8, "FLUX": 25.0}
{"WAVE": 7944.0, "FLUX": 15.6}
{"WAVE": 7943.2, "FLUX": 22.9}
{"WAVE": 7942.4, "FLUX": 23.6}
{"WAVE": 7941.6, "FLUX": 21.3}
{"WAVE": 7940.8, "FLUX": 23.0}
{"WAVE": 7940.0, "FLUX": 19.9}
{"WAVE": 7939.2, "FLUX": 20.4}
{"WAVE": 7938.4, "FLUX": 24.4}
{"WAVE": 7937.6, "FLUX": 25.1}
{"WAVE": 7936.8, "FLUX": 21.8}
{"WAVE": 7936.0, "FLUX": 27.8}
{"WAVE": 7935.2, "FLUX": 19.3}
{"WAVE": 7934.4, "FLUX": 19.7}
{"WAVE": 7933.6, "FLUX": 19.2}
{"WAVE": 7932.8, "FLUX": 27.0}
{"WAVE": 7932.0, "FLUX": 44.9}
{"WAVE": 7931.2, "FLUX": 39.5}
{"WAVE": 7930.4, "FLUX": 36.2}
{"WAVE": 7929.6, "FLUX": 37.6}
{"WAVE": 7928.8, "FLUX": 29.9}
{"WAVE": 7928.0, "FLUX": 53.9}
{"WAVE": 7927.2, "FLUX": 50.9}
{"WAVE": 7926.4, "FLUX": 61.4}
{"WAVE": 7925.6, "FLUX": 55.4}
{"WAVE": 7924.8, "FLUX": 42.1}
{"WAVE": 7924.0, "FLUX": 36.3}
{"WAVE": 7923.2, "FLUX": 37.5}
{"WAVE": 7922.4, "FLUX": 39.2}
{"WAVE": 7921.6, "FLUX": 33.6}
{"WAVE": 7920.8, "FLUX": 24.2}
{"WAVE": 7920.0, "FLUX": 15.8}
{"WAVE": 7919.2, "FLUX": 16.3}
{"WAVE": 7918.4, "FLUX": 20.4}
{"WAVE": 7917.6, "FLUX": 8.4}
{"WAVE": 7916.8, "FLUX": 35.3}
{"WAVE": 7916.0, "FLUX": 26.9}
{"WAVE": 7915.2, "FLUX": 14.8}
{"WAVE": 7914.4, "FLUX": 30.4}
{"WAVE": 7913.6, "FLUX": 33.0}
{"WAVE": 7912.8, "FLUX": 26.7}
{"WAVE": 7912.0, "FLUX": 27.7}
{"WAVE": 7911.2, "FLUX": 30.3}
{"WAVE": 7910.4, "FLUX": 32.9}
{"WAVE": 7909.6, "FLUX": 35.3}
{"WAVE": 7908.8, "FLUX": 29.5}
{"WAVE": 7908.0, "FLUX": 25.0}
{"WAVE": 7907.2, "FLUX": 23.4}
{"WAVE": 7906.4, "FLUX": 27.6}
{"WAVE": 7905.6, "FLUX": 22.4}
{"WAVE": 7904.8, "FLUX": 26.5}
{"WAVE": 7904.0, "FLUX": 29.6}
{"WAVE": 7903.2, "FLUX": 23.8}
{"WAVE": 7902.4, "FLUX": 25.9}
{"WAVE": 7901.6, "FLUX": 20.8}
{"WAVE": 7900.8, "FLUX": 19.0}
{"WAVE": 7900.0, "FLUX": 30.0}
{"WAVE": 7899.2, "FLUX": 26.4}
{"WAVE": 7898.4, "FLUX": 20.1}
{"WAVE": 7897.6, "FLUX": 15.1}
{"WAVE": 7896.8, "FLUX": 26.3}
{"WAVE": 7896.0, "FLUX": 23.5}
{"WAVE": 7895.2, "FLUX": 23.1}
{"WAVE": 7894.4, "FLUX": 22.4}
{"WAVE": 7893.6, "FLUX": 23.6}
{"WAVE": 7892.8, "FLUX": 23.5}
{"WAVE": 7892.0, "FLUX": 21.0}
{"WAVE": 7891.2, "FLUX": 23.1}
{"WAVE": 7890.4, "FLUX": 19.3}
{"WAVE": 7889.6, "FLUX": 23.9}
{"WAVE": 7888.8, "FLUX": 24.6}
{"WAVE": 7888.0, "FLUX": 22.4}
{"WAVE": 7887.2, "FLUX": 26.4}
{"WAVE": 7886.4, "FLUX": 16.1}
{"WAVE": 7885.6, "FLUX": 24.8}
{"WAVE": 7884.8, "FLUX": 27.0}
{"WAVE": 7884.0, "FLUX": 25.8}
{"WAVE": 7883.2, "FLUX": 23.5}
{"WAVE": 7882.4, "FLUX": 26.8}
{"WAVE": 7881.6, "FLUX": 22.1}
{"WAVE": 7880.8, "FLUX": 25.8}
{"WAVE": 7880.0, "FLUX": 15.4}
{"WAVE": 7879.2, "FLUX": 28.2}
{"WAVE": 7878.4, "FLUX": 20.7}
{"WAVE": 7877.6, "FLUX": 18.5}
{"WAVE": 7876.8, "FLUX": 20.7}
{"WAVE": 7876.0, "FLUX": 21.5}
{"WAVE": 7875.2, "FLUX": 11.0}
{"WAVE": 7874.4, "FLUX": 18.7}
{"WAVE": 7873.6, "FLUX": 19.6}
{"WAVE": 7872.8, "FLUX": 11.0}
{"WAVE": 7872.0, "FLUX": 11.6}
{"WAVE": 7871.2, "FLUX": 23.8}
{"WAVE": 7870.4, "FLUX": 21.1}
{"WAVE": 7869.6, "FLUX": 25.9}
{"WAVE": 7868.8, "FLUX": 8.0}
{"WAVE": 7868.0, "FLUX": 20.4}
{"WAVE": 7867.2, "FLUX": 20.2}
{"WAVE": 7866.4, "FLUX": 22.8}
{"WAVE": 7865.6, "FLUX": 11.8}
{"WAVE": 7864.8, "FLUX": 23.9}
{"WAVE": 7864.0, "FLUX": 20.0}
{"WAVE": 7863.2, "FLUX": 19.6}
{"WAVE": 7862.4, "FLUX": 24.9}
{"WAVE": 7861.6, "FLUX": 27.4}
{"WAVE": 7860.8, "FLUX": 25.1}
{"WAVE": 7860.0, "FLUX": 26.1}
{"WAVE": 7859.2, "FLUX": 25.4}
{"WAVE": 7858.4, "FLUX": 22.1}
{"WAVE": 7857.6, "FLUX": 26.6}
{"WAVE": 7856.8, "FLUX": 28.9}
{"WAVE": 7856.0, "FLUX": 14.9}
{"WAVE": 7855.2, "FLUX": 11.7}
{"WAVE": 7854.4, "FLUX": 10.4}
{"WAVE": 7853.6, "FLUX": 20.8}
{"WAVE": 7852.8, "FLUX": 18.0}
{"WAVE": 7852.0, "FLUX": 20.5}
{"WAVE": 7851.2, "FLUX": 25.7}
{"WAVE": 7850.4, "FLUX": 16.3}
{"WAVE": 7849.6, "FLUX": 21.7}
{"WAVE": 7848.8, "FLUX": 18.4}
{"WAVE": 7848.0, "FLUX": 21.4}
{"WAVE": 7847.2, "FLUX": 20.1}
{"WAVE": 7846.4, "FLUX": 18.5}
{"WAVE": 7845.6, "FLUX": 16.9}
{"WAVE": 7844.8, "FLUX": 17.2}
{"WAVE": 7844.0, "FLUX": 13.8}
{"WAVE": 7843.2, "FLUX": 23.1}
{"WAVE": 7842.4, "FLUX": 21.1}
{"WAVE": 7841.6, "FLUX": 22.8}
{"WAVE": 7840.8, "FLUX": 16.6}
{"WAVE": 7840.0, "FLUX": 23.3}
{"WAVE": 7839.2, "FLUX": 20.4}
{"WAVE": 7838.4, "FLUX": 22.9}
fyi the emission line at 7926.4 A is H-alpha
